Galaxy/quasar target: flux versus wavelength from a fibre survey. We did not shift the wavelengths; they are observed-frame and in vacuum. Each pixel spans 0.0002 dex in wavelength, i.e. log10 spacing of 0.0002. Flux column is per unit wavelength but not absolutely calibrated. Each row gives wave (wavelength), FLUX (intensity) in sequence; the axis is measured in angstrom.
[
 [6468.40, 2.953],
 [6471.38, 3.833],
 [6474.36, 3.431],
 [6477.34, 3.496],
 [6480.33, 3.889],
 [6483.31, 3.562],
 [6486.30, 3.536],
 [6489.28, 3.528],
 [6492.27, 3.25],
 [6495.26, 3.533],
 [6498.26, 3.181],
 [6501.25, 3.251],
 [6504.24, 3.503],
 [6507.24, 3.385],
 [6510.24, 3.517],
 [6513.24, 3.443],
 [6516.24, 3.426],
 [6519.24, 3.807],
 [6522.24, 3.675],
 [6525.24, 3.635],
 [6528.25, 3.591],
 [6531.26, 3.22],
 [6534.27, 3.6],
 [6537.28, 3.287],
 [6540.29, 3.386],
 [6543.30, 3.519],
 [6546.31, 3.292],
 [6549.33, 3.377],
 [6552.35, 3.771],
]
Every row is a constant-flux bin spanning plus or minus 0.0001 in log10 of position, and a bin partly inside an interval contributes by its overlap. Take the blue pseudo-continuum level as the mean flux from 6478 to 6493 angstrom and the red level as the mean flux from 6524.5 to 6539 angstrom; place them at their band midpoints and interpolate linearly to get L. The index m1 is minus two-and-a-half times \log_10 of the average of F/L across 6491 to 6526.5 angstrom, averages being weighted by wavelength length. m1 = 0.013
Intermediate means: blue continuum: 3.57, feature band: 3.47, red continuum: 3.45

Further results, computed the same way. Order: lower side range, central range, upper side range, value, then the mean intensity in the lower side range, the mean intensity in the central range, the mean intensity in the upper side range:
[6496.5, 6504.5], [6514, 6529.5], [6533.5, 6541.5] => -0.081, 3.29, 3.62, 3.41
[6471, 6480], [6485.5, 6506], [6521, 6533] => 0.055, 3.59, 3.39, 3.53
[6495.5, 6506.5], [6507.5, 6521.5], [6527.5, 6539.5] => -0.054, 3.34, 3.54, 3.41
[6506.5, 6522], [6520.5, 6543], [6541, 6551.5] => -0.006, 3.54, 3.49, 3.42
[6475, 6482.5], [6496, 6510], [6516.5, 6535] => 0.080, 3.65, 3.36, 3.58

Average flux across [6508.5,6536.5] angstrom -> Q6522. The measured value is 3.54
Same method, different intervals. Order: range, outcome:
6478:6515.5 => 3.46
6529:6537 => 3.41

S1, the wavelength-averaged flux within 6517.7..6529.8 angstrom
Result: 3.67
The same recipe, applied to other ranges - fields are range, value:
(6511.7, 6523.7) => 3.59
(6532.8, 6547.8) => 3.42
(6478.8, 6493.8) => 3.55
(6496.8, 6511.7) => 3.37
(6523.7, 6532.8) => 3.48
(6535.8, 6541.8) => 3.34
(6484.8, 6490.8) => 3.53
